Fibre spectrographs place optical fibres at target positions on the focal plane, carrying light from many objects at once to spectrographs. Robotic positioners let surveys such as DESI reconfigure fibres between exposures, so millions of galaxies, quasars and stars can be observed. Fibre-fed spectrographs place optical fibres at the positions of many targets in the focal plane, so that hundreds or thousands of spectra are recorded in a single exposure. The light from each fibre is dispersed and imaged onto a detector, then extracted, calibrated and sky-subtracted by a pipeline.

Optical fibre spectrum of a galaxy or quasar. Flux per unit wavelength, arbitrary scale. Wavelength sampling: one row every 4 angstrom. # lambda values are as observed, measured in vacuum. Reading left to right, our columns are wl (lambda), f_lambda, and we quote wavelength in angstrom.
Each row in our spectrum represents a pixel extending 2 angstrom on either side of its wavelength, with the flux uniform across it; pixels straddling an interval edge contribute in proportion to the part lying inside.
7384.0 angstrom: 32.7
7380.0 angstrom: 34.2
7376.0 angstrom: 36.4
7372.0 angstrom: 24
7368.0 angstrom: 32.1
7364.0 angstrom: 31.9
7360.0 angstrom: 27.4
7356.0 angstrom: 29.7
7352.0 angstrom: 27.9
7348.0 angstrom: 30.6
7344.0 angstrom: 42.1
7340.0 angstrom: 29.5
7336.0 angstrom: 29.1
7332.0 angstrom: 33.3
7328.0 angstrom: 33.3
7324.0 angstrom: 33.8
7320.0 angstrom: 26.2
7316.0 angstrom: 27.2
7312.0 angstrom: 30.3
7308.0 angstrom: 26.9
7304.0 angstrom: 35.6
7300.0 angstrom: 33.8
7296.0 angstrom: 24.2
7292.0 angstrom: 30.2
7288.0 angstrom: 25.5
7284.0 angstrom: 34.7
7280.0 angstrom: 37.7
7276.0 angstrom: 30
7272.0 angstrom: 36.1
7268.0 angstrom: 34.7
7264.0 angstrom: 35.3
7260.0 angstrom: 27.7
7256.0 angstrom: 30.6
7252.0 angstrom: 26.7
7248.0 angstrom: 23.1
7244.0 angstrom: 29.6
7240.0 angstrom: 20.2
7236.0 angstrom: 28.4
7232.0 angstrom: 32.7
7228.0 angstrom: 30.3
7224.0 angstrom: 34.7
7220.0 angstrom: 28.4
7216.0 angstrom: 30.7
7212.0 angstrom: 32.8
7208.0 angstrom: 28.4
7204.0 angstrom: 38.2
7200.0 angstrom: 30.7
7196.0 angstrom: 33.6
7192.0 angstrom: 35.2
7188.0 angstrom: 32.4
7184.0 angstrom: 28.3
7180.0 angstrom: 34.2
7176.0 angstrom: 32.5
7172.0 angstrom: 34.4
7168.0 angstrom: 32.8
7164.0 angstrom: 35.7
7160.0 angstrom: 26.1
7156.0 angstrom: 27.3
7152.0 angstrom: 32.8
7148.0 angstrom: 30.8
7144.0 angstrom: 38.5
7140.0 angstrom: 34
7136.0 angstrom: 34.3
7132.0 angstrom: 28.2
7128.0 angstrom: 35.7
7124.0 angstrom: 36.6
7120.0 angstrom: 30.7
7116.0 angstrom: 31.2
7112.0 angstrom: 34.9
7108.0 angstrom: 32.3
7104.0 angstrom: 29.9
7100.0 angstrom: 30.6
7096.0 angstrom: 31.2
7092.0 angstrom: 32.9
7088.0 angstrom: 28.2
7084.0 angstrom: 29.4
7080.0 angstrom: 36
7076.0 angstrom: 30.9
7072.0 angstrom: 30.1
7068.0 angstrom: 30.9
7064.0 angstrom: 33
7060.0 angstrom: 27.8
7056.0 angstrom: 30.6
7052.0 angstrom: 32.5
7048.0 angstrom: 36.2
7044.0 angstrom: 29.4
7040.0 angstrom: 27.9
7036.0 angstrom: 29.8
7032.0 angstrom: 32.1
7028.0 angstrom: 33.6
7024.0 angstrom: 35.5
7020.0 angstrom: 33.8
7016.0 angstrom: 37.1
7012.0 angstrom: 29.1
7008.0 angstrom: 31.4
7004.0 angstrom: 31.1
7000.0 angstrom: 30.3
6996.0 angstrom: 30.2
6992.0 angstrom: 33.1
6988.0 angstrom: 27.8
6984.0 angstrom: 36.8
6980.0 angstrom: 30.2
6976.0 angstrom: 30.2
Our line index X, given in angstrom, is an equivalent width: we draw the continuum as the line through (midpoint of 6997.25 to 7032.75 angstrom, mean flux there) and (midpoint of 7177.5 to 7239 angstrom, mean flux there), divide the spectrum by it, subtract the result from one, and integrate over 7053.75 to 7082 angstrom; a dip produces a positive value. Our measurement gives 0.9 angstrom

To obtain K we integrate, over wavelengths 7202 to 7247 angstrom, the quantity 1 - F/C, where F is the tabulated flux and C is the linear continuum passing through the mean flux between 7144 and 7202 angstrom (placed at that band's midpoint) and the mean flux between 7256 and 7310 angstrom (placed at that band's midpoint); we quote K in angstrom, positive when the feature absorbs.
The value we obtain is 2.4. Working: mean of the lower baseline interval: 32.1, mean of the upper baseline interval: 31.7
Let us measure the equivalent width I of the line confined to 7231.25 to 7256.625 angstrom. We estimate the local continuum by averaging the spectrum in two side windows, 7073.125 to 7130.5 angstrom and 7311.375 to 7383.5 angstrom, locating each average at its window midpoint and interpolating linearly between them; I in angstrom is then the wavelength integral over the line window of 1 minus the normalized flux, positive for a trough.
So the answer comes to 3.7 angstrom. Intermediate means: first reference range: 32.1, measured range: 26.9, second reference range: 31.1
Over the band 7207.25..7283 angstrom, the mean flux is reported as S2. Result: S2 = 30.5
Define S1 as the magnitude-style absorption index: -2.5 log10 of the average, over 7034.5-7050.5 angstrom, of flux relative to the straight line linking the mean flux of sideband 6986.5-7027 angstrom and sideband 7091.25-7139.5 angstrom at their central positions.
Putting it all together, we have 0.04 mag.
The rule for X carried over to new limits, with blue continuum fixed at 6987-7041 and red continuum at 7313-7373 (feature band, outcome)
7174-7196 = -1.01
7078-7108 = 0.24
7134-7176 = -1.84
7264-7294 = -1.95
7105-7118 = -0.47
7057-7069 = 0.40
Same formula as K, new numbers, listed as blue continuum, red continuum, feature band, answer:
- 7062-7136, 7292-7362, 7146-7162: 1.18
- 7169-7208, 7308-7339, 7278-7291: -0.60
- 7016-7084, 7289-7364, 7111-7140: -1.38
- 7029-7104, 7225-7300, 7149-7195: -2.20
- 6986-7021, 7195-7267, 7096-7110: -0.04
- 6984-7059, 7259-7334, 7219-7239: 0.67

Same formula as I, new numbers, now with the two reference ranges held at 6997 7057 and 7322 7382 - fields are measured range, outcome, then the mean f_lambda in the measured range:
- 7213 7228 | 0.3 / 31.2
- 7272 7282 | -0.8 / 34.3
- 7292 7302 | 0.8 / 29.2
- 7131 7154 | -1.0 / 33.3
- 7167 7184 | -0.6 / 32.9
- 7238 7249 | 2.6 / 24.4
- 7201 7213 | -0.4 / 33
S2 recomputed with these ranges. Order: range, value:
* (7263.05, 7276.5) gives 34.4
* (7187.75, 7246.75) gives 30.9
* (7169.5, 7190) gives 32.4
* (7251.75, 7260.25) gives 28.8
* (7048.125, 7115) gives 31.5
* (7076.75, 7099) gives 31.5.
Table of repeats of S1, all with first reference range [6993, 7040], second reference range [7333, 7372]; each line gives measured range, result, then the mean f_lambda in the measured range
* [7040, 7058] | 0.01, 31.7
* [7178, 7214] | -0.04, 32.6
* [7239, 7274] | 0.06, 29.6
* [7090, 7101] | 0.00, 31.7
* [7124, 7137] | -0.05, 33.2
